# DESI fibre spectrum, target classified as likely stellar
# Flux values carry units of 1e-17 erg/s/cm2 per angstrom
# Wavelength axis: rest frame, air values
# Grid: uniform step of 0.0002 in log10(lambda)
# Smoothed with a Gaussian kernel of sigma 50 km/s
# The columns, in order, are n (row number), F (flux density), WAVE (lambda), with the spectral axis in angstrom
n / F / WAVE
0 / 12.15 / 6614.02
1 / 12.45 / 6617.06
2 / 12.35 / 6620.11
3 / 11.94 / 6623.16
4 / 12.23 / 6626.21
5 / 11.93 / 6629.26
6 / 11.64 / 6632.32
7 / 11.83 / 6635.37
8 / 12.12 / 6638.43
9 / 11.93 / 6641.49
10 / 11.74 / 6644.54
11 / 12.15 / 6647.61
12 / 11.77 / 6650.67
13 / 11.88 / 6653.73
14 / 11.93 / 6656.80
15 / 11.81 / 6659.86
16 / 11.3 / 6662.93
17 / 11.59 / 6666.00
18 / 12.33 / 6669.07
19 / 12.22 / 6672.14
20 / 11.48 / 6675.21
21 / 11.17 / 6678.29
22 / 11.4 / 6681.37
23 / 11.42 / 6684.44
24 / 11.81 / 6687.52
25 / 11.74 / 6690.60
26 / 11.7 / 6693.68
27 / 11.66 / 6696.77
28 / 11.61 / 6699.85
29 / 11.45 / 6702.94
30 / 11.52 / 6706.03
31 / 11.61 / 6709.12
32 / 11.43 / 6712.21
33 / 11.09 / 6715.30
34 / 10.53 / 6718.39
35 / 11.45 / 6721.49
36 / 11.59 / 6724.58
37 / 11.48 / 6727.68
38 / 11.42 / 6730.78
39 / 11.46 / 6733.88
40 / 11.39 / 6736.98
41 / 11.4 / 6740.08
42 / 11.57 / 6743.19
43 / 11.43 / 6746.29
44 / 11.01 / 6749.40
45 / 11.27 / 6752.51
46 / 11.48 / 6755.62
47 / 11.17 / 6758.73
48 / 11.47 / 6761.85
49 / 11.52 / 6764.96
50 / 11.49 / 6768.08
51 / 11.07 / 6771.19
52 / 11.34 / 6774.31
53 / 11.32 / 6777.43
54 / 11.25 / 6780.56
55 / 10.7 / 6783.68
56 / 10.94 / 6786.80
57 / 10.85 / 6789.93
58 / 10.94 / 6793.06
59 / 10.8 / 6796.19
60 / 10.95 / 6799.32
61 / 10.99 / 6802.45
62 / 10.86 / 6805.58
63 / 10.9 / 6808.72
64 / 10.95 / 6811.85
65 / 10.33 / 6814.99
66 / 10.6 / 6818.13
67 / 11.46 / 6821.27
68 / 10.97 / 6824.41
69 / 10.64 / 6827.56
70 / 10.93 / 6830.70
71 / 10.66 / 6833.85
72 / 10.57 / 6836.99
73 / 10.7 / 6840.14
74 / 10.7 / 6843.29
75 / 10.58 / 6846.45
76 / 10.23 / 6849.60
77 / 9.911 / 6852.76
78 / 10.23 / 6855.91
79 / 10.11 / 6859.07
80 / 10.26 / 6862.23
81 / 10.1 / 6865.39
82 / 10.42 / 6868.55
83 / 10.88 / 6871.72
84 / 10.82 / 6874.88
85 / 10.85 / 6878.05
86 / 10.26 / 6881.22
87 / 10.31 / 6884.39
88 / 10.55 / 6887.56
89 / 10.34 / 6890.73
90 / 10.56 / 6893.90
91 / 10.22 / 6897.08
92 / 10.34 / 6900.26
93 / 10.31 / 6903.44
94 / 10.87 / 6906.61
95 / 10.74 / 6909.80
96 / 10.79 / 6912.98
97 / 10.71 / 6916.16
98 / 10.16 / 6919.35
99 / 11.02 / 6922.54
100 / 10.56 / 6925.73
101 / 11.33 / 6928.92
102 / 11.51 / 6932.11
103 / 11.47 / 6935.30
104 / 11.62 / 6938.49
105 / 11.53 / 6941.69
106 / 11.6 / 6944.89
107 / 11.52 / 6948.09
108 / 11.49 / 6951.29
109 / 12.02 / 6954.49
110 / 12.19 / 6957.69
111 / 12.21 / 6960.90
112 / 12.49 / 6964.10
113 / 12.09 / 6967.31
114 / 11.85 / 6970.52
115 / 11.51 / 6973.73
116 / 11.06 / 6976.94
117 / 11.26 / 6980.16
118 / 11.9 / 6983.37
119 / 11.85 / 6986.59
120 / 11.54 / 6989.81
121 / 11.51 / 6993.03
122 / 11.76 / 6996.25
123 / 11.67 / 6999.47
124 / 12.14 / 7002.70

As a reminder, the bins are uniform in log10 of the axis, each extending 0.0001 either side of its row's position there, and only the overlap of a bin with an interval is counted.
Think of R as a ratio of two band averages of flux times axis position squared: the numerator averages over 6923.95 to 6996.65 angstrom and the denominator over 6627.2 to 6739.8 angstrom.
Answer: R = 1.1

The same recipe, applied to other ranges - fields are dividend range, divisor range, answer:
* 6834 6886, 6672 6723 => 0.96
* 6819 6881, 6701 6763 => 0.96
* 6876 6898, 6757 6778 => 0.95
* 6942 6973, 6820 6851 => 1.15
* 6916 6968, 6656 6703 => 1.07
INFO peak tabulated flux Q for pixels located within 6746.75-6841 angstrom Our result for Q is 11.52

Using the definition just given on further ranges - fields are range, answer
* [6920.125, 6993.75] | 12.49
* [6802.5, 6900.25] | 11.46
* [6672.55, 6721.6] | 11.81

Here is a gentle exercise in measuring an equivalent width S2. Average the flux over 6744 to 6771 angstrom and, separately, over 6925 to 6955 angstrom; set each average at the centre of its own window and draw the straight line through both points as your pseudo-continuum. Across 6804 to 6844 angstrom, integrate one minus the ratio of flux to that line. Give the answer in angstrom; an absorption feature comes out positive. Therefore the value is 2.1 angstrom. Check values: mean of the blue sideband 11.3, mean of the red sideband 11.5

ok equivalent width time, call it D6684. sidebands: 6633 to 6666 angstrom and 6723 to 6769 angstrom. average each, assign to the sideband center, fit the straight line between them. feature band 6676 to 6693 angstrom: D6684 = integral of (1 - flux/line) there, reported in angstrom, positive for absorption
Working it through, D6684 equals 0.2 angstrom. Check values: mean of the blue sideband 11.8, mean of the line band 11.5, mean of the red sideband 11.4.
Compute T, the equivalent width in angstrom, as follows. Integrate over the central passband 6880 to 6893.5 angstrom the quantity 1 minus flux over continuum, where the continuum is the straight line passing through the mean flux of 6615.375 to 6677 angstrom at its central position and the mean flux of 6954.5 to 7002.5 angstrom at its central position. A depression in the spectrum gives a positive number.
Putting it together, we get 1.7 angstrom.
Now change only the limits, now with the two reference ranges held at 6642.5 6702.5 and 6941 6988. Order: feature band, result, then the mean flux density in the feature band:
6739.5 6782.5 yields 1.5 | 11.3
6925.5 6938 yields 0.5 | 11.3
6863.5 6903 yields 4.4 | 10.5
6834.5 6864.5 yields 3.5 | 10.4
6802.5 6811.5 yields 0.6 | 10.9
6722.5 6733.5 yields 0.2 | 11.5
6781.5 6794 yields 0.9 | 10.9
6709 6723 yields 0.7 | 11.2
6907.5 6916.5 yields 0.8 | 10.8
